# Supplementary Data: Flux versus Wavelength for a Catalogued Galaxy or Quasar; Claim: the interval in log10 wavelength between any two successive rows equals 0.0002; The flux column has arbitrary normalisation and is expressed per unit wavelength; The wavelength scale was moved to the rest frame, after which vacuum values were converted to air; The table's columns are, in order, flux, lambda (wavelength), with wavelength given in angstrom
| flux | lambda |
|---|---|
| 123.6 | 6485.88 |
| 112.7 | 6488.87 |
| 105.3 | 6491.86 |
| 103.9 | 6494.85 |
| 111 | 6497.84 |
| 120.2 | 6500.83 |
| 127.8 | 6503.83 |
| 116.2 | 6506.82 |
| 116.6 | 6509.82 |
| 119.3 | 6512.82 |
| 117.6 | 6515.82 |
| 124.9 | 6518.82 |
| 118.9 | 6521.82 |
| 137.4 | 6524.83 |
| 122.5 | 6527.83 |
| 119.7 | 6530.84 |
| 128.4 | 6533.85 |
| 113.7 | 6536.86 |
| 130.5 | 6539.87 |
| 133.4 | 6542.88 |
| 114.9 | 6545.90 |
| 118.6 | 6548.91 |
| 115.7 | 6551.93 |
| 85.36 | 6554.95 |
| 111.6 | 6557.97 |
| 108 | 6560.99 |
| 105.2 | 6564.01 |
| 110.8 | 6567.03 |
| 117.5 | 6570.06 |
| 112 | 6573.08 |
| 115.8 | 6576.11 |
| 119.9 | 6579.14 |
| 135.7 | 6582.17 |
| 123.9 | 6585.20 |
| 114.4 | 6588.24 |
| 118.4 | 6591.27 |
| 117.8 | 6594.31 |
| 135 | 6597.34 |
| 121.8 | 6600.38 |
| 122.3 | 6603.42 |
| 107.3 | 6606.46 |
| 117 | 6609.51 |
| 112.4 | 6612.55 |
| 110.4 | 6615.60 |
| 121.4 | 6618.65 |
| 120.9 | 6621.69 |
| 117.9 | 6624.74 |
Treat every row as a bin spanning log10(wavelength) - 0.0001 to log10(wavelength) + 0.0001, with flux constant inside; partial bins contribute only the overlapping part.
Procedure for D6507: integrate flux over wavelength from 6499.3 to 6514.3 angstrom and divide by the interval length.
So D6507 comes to 120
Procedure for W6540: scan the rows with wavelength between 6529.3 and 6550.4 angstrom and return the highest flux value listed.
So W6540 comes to 133.4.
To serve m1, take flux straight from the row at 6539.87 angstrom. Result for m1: 130.5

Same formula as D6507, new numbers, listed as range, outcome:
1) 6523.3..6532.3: 126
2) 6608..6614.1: 115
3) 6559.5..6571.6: 110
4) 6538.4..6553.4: 123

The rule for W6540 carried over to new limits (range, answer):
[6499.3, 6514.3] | 127.8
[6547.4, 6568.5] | 118.6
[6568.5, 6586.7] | 135.7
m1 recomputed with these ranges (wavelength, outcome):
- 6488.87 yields 112.7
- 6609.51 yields 117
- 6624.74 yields 117.9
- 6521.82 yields 118.9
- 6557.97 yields 111.6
